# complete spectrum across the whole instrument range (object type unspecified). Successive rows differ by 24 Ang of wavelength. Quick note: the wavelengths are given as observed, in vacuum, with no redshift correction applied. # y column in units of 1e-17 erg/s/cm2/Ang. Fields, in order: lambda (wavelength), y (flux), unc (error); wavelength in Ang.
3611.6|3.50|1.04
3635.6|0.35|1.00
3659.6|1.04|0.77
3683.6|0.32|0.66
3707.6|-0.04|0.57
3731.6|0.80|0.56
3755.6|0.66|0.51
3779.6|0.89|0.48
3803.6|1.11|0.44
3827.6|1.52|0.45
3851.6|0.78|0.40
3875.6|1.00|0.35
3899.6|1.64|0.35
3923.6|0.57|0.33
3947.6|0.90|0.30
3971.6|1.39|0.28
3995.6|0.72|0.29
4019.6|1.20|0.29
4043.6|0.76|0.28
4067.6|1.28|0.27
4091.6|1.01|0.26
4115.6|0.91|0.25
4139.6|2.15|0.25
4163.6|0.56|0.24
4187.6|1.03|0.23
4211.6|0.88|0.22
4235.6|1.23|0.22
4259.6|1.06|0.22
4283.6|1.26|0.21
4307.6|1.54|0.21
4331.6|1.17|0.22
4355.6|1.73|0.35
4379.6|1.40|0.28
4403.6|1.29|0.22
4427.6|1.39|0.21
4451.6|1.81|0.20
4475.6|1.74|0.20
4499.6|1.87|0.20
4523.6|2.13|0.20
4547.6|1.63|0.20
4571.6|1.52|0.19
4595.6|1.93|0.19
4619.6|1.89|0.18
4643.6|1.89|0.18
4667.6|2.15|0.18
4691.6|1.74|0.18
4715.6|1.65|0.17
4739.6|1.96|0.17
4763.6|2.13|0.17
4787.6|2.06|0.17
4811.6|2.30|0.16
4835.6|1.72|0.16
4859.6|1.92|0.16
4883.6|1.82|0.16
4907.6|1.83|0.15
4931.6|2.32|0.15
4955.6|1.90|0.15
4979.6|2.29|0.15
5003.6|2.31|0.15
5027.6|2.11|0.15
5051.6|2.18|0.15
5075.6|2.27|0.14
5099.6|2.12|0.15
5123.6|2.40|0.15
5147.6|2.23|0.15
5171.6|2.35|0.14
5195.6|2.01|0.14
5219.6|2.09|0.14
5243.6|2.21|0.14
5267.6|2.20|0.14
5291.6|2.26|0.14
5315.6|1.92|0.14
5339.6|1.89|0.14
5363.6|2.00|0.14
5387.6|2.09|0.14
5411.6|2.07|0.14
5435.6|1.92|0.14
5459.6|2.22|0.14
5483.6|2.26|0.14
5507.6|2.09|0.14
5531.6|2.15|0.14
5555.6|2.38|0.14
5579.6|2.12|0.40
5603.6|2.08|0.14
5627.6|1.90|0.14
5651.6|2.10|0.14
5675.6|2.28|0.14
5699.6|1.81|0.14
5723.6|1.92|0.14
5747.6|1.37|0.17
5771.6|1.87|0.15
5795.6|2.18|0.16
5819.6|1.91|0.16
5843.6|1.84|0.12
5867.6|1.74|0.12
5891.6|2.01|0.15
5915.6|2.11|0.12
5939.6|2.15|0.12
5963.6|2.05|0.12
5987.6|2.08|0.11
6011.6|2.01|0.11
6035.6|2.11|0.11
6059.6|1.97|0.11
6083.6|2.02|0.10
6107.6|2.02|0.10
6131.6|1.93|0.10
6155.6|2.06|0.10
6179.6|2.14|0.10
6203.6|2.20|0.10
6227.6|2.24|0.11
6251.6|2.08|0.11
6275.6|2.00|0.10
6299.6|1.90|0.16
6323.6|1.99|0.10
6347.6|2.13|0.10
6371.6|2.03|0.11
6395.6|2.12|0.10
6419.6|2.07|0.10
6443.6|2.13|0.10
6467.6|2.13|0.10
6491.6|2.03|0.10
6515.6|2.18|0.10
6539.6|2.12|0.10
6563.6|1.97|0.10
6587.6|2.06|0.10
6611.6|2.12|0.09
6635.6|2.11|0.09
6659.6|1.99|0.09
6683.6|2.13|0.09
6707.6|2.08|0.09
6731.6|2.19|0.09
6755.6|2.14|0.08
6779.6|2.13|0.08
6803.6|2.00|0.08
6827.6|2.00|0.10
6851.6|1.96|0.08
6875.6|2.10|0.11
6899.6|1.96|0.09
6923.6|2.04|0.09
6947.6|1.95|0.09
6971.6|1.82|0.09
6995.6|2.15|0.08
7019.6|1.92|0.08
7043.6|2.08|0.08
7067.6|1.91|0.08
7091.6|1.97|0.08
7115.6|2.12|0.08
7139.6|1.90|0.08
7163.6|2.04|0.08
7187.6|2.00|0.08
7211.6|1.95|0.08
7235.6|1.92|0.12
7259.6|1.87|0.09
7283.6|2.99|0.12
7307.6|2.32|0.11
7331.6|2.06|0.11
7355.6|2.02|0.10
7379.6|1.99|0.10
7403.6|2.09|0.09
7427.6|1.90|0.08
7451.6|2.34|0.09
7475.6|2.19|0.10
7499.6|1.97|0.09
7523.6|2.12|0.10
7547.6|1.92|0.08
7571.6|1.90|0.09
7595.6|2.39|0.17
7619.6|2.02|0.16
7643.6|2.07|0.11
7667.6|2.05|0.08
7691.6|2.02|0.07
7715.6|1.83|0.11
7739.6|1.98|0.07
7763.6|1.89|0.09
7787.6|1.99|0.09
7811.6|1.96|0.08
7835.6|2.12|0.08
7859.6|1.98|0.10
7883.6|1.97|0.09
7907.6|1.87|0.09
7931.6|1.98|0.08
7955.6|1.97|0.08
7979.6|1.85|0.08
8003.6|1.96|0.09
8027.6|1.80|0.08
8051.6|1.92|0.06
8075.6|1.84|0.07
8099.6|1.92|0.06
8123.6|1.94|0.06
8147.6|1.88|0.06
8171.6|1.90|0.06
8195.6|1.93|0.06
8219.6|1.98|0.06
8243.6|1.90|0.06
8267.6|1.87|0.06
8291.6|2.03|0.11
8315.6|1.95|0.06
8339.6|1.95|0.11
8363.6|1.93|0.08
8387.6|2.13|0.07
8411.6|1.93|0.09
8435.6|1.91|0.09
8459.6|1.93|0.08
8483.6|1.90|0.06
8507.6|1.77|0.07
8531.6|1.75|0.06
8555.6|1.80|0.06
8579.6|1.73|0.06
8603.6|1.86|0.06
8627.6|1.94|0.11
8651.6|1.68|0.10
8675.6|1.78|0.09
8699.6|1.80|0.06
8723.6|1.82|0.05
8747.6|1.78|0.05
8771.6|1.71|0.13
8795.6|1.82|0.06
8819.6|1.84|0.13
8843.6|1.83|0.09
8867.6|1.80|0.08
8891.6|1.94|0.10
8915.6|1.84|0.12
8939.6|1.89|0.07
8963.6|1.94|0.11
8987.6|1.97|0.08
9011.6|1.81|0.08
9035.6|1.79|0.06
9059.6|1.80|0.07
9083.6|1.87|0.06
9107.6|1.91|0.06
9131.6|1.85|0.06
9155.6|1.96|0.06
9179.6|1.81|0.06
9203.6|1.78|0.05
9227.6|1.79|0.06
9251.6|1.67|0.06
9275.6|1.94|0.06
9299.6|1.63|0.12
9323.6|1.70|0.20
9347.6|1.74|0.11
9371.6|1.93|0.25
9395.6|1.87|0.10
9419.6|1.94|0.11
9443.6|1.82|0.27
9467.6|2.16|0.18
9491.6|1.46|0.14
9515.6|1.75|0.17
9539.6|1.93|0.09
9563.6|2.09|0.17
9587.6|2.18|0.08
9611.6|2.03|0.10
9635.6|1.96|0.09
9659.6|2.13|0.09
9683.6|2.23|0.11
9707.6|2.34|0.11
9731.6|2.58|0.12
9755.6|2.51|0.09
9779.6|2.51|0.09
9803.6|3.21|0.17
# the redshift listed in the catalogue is 0.11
